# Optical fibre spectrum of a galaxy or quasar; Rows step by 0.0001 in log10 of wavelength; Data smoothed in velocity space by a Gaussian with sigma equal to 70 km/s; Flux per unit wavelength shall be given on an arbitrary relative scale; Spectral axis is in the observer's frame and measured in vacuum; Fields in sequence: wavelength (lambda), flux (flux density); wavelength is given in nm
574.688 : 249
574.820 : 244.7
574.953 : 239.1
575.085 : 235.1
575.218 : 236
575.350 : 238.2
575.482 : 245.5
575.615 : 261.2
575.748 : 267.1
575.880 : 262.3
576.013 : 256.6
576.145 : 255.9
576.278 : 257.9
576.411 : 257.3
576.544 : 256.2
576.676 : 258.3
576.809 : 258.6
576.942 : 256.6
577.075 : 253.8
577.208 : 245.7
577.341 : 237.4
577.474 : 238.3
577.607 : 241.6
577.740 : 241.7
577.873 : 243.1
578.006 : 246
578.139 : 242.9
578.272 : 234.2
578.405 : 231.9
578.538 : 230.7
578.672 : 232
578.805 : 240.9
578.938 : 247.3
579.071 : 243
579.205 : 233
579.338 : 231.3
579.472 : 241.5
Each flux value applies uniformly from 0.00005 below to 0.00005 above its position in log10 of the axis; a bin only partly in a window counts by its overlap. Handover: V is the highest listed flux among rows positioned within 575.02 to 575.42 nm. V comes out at 238.2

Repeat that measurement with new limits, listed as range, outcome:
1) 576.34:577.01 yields 258.6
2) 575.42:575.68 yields 261.2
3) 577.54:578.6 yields 246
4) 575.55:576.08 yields 267.1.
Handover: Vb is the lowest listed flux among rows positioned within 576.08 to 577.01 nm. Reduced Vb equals 255.9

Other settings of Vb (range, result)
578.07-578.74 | 230.7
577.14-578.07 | 237.4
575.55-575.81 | 261.2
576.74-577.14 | 253.8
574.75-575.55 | 235.1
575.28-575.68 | 238.2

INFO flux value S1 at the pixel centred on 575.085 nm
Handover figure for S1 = 235.1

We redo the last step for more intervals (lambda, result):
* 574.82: 244.7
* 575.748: 267.1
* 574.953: 239.1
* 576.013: 256.6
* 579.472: 241.5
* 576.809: 258.6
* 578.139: 242.9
